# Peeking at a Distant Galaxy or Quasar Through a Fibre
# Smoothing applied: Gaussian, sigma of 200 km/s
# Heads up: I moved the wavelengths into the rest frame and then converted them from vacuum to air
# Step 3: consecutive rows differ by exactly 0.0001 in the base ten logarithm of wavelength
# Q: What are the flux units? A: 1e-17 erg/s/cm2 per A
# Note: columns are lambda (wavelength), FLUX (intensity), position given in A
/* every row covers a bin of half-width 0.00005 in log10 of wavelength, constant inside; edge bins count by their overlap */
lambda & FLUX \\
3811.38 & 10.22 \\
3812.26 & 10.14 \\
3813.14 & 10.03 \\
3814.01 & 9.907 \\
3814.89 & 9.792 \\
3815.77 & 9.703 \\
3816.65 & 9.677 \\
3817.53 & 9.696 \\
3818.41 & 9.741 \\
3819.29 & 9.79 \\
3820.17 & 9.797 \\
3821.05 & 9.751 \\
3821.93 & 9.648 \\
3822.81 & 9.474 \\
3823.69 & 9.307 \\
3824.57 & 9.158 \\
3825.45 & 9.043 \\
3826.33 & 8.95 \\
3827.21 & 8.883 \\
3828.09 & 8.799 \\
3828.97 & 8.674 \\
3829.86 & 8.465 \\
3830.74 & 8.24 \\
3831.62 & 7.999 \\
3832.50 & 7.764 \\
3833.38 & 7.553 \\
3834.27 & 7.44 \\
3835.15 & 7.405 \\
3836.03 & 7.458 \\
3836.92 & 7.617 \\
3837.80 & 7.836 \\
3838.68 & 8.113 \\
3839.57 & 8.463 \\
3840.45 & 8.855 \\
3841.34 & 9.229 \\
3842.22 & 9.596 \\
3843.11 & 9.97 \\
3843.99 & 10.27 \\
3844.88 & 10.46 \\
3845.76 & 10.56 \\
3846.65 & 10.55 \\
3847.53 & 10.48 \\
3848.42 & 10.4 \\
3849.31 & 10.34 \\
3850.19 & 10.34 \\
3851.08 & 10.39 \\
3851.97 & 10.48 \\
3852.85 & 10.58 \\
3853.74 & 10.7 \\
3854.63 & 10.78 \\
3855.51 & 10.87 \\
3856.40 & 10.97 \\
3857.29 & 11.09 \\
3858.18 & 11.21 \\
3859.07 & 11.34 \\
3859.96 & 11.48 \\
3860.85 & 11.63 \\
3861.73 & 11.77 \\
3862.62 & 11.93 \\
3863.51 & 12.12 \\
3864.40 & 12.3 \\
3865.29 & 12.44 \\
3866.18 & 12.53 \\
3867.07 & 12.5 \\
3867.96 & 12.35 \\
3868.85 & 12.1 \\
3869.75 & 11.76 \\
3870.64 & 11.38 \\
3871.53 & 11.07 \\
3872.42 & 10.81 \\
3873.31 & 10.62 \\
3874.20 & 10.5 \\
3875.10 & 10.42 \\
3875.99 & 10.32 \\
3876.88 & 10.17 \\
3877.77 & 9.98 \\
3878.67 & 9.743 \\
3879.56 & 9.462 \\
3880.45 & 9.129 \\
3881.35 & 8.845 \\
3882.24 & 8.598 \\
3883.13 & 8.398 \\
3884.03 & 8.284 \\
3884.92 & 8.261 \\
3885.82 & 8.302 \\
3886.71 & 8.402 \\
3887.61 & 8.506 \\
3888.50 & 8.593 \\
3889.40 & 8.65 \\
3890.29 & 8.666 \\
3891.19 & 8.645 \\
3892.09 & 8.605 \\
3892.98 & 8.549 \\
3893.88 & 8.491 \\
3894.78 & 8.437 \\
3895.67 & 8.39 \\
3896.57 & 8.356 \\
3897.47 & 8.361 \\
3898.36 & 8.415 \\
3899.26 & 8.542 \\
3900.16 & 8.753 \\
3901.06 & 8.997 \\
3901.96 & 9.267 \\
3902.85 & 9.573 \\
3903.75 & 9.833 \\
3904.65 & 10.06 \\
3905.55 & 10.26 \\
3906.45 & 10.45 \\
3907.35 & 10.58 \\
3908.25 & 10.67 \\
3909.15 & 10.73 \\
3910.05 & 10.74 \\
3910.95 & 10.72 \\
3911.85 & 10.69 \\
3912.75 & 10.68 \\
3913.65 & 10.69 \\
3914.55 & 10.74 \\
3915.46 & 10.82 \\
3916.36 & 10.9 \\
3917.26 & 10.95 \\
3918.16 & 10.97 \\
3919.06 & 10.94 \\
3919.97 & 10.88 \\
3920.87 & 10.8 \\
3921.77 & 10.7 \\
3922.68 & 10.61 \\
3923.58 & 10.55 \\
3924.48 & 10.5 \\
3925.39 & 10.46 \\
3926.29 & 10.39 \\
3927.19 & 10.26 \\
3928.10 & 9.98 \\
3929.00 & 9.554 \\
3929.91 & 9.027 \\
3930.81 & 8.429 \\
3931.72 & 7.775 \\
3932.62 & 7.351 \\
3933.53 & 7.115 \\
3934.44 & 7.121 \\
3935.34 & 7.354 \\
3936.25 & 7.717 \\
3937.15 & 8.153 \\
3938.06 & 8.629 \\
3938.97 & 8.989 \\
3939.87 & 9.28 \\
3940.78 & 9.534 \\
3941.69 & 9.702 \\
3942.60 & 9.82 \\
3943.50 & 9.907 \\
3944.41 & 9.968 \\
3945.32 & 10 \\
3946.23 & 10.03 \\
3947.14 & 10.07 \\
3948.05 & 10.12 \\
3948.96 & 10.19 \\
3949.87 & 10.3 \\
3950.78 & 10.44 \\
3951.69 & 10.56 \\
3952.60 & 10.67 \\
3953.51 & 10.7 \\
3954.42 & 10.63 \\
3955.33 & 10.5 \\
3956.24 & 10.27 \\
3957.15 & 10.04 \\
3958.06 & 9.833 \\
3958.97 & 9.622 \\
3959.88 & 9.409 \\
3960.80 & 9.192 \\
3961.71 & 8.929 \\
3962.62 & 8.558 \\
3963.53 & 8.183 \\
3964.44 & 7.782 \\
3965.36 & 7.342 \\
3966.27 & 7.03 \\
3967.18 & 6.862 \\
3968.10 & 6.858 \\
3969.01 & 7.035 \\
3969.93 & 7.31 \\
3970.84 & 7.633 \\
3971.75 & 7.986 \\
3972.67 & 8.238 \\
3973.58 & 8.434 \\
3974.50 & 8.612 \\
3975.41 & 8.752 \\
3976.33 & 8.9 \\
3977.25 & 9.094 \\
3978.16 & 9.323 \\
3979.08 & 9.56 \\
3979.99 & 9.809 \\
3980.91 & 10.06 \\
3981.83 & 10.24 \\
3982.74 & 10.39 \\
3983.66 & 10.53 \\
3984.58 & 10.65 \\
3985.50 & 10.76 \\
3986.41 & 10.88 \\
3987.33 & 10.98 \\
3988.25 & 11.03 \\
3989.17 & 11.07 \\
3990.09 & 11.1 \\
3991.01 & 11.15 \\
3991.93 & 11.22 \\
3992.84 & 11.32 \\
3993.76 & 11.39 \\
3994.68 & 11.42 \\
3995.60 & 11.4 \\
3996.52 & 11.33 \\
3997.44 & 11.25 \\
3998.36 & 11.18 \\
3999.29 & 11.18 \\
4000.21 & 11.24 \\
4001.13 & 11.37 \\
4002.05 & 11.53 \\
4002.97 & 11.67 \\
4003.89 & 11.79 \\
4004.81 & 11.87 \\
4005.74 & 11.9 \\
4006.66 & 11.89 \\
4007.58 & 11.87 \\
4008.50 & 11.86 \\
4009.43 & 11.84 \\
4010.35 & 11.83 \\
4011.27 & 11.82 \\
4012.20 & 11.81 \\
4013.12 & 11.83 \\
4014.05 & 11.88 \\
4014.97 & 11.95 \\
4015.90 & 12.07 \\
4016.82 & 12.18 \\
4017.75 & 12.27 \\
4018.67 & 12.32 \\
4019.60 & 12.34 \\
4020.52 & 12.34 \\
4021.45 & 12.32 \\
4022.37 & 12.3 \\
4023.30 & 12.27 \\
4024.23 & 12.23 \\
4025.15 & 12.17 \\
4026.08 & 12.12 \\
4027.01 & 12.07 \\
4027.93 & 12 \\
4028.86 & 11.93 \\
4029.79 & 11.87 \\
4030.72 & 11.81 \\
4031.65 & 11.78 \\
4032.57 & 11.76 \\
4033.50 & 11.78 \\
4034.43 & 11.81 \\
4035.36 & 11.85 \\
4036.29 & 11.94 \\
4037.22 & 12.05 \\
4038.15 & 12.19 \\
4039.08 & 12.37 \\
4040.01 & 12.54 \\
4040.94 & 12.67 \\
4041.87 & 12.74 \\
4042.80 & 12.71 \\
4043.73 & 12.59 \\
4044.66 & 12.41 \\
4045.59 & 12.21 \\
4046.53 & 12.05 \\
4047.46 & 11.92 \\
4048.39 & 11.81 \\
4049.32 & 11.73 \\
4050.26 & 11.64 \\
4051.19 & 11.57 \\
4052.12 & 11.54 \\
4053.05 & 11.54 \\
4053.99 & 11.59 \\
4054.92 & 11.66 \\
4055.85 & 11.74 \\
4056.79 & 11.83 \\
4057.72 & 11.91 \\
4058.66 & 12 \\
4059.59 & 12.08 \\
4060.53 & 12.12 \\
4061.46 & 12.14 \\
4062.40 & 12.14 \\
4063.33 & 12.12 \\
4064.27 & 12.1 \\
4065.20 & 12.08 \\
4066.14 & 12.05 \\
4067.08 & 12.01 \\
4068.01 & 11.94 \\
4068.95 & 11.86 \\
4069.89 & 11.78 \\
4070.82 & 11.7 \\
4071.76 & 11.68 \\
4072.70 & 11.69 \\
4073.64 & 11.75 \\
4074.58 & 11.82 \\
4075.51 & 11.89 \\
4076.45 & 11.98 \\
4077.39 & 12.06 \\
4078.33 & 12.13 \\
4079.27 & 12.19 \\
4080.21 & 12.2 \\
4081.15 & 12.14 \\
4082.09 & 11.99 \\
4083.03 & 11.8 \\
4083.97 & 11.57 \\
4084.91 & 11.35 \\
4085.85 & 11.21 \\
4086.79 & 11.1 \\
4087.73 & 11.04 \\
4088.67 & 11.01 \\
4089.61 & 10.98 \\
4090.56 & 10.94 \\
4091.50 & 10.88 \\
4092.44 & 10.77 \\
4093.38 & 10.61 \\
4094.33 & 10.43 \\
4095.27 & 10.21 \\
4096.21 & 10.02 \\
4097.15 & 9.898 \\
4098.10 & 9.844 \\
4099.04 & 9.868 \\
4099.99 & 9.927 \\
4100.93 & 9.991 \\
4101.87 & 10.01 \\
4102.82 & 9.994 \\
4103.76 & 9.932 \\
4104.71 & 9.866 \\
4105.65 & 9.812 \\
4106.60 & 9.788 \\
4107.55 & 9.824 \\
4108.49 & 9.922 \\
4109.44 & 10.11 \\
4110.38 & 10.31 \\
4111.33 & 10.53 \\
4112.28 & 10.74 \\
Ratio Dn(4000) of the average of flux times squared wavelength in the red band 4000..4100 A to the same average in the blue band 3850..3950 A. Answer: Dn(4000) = 1.28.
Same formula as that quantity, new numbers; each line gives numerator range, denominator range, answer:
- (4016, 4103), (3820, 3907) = 1.33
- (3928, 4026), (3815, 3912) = 1.11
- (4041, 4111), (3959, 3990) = 1.32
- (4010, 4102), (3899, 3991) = 1.29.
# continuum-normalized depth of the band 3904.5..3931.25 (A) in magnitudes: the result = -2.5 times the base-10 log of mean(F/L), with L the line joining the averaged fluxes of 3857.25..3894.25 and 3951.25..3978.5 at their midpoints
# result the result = -0.10 mag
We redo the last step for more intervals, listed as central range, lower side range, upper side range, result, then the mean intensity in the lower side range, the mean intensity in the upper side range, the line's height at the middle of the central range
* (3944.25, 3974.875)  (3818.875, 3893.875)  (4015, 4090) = 0.20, 9.79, 12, 10.9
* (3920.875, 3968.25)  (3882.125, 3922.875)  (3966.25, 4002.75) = 0.05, 9.58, 9.95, 9.77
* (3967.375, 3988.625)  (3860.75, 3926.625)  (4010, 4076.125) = 0.21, 10.1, 12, 11.2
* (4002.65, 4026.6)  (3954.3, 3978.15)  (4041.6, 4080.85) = -0.17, 8.56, 12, 10.3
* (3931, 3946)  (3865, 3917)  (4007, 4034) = 0.22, 9.83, 12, 10.6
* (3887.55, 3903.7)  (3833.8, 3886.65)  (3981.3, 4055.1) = 0.21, 10.2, 11.7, 10.6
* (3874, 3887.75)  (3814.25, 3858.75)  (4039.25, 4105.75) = 0.07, 9.45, 11.5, 9.84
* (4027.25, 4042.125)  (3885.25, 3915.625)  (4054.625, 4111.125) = -0.13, 9.4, 11.2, 10.7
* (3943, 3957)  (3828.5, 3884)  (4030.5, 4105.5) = 0.05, 10.1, 11.5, 10.7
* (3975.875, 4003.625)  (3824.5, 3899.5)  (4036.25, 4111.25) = 0.00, 9.7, 11.4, 10.7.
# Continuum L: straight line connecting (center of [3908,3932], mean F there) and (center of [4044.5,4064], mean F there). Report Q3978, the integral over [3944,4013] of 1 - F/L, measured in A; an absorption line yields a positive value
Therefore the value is 5.7 A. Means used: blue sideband 10.4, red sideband 11.9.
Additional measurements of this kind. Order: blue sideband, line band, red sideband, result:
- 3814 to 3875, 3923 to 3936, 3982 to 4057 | 2.26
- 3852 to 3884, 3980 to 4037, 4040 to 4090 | 0.01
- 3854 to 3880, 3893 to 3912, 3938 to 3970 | 1.70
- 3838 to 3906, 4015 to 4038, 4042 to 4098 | -1.59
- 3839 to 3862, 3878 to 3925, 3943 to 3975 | 1.07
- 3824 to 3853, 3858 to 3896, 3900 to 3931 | -1.76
